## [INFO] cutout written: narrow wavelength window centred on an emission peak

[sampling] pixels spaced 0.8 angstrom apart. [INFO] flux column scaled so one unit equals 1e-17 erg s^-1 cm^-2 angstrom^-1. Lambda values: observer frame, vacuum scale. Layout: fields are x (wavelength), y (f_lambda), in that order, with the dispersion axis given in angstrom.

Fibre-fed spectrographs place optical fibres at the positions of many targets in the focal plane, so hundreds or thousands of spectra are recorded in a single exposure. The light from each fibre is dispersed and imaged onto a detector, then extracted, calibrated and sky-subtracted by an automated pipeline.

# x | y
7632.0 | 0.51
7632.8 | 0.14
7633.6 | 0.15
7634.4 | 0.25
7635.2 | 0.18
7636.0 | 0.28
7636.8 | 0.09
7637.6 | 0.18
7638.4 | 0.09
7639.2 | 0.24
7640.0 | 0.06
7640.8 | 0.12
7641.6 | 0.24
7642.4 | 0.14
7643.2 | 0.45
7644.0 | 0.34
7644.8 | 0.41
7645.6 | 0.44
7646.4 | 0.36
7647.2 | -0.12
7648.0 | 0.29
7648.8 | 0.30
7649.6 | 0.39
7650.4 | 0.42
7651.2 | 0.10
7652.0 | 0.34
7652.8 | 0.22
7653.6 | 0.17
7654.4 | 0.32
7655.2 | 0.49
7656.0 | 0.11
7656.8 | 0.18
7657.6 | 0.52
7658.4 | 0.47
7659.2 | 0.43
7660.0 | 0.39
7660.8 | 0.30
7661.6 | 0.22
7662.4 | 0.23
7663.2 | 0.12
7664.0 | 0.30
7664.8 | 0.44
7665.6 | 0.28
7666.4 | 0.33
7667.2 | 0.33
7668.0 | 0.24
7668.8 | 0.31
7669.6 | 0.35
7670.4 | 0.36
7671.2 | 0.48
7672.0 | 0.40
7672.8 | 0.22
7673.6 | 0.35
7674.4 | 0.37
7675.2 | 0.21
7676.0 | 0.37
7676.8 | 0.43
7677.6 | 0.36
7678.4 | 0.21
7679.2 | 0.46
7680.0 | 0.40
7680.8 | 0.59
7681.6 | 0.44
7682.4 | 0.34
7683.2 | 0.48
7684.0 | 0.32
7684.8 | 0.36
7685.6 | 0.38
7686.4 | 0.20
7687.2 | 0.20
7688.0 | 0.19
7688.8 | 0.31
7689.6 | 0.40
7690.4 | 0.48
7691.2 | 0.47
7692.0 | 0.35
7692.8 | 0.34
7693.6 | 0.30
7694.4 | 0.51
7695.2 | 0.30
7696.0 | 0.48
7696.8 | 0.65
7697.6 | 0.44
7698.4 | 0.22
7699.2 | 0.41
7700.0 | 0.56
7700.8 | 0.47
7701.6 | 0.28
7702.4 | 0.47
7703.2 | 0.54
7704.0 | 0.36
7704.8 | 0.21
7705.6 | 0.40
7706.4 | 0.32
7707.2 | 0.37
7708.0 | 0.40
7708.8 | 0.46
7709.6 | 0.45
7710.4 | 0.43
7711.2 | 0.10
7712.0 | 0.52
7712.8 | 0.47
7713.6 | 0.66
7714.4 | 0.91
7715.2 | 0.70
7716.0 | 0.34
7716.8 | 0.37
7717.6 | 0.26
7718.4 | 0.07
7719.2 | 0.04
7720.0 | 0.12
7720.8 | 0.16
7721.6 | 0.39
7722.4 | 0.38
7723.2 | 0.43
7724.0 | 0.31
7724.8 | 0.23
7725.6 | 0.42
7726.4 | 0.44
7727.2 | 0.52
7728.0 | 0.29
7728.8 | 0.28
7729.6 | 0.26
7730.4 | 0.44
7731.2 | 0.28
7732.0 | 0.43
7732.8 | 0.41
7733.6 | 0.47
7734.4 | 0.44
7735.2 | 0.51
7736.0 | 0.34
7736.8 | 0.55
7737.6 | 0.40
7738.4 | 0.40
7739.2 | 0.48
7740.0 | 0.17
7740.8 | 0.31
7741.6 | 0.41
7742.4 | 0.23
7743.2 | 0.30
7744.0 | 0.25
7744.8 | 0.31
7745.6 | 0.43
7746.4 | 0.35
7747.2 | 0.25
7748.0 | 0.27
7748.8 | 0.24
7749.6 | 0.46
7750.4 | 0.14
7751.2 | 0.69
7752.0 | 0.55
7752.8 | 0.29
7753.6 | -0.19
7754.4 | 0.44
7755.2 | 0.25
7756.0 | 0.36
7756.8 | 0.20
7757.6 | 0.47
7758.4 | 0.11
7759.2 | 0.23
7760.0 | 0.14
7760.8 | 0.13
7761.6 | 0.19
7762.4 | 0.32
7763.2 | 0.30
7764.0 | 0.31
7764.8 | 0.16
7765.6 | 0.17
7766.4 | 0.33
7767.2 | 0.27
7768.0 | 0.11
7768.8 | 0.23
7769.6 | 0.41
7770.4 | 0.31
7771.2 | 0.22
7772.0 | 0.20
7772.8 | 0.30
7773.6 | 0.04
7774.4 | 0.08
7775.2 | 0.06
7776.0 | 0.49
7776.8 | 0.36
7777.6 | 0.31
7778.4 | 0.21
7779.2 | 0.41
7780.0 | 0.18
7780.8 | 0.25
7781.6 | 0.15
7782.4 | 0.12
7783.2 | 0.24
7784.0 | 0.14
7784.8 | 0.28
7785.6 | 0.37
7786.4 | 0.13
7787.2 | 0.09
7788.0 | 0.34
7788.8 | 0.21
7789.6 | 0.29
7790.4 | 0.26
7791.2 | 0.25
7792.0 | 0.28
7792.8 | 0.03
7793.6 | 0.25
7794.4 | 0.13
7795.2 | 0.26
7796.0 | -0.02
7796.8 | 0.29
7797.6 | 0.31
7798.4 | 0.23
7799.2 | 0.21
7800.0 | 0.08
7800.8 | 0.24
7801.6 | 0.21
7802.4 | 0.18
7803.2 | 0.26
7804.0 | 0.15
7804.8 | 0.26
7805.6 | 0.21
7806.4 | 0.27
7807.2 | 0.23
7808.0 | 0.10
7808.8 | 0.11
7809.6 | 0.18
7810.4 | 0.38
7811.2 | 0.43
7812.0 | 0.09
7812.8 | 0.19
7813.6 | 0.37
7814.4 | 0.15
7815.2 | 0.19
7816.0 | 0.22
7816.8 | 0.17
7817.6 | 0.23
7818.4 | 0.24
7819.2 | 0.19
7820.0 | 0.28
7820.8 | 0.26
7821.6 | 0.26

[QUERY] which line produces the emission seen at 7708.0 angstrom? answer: Mg II 2798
